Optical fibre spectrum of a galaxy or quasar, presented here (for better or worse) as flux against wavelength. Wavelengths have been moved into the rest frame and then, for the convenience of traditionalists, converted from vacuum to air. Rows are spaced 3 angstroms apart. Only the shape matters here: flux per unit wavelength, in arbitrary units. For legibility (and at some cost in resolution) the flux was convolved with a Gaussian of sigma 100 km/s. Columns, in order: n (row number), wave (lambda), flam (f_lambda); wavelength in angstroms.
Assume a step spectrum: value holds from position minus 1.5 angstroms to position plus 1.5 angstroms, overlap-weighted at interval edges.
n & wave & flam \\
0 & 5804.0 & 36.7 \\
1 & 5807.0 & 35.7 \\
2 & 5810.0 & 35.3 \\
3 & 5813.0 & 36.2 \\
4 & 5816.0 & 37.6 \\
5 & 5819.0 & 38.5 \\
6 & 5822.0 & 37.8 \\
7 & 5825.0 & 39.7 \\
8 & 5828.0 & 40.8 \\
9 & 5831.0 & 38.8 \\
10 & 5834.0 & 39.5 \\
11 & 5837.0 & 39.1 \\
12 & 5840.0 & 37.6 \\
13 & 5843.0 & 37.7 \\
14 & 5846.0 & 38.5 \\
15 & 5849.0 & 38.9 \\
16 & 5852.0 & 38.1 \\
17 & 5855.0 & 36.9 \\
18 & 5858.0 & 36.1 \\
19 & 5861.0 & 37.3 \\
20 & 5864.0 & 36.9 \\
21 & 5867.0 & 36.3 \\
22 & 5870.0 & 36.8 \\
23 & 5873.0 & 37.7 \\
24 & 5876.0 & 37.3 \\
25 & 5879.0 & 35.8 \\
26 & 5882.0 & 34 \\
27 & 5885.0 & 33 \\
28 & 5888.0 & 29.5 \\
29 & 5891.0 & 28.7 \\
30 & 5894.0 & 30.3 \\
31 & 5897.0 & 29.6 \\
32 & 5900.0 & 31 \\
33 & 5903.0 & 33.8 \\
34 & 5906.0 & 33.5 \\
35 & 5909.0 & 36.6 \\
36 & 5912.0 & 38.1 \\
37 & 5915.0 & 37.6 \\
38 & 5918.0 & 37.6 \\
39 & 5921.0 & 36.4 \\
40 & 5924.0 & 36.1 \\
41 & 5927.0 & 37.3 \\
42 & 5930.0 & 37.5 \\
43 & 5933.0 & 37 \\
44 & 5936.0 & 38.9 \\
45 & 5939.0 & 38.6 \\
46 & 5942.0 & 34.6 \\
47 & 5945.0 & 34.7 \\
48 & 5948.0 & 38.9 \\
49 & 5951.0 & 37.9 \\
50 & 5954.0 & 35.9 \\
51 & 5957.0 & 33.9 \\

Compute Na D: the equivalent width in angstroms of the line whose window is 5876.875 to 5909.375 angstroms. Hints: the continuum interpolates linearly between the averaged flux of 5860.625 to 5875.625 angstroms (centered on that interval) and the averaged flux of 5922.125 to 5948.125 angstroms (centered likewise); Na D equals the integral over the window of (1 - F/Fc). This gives 4.1 angstroms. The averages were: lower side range 37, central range 32.3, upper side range 37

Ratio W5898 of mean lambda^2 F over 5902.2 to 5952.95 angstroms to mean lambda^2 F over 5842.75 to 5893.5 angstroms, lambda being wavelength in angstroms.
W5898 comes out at 1.05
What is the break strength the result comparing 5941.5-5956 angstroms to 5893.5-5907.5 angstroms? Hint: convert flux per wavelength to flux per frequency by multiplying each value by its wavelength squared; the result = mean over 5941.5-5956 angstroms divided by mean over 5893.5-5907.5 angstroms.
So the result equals 1.17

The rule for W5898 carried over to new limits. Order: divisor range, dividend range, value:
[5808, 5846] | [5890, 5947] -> 0.95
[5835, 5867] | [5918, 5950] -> 1.01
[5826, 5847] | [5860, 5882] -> 0.95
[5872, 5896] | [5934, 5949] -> 1.14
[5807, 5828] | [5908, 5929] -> 1.02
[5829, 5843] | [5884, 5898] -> 0.79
